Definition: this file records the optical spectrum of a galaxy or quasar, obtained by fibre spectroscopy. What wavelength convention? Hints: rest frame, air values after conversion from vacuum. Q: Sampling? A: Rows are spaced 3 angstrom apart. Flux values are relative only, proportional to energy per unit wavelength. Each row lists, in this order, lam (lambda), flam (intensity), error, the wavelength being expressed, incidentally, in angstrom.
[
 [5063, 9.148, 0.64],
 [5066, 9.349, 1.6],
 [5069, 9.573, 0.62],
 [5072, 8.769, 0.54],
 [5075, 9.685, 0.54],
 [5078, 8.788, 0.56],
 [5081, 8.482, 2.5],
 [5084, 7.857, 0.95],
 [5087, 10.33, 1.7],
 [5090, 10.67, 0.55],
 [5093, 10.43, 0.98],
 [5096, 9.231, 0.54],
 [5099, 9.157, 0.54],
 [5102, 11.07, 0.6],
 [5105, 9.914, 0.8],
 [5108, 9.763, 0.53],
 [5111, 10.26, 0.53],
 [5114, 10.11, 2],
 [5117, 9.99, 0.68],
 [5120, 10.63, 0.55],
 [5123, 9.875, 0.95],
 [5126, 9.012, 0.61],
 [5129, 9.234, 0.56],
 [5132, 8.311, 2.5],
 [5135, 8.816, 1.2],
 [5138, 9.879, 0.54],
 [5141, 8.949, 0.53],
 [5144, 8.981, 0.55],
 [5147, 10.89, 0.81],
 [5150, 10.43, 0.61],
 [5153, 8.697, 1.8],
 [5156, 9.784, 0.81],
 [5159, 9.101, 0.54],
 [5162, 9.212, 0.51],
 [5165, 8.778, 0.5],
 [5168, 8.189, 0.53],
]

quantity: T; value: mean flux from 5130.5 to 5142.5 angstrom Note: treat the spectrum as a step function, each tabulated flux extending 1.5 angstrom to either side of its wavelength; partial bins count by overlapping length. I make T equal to 8.99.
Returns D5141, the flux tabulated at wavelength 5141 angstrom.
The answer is 8.949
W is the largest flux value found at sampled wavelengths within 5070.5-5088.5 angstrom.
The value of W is 10.33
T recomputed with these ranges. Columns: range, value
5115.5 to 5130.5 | 9.75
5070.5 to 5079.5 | 9.08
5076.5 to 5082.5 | 8.63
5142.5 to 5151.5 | 10.1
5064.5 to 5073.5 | 9.23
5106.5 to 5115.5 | 10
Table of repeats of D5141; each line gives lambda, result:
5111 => 10.26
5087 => 10.33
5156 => 9.784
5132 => 8.311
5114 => 10.11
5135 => 8.816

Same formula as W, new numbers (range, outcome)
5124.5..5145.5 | 9.879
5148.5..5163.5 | 10.43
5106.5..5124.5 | 10.63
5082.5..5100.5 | 10.67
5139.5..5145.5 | 8.981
